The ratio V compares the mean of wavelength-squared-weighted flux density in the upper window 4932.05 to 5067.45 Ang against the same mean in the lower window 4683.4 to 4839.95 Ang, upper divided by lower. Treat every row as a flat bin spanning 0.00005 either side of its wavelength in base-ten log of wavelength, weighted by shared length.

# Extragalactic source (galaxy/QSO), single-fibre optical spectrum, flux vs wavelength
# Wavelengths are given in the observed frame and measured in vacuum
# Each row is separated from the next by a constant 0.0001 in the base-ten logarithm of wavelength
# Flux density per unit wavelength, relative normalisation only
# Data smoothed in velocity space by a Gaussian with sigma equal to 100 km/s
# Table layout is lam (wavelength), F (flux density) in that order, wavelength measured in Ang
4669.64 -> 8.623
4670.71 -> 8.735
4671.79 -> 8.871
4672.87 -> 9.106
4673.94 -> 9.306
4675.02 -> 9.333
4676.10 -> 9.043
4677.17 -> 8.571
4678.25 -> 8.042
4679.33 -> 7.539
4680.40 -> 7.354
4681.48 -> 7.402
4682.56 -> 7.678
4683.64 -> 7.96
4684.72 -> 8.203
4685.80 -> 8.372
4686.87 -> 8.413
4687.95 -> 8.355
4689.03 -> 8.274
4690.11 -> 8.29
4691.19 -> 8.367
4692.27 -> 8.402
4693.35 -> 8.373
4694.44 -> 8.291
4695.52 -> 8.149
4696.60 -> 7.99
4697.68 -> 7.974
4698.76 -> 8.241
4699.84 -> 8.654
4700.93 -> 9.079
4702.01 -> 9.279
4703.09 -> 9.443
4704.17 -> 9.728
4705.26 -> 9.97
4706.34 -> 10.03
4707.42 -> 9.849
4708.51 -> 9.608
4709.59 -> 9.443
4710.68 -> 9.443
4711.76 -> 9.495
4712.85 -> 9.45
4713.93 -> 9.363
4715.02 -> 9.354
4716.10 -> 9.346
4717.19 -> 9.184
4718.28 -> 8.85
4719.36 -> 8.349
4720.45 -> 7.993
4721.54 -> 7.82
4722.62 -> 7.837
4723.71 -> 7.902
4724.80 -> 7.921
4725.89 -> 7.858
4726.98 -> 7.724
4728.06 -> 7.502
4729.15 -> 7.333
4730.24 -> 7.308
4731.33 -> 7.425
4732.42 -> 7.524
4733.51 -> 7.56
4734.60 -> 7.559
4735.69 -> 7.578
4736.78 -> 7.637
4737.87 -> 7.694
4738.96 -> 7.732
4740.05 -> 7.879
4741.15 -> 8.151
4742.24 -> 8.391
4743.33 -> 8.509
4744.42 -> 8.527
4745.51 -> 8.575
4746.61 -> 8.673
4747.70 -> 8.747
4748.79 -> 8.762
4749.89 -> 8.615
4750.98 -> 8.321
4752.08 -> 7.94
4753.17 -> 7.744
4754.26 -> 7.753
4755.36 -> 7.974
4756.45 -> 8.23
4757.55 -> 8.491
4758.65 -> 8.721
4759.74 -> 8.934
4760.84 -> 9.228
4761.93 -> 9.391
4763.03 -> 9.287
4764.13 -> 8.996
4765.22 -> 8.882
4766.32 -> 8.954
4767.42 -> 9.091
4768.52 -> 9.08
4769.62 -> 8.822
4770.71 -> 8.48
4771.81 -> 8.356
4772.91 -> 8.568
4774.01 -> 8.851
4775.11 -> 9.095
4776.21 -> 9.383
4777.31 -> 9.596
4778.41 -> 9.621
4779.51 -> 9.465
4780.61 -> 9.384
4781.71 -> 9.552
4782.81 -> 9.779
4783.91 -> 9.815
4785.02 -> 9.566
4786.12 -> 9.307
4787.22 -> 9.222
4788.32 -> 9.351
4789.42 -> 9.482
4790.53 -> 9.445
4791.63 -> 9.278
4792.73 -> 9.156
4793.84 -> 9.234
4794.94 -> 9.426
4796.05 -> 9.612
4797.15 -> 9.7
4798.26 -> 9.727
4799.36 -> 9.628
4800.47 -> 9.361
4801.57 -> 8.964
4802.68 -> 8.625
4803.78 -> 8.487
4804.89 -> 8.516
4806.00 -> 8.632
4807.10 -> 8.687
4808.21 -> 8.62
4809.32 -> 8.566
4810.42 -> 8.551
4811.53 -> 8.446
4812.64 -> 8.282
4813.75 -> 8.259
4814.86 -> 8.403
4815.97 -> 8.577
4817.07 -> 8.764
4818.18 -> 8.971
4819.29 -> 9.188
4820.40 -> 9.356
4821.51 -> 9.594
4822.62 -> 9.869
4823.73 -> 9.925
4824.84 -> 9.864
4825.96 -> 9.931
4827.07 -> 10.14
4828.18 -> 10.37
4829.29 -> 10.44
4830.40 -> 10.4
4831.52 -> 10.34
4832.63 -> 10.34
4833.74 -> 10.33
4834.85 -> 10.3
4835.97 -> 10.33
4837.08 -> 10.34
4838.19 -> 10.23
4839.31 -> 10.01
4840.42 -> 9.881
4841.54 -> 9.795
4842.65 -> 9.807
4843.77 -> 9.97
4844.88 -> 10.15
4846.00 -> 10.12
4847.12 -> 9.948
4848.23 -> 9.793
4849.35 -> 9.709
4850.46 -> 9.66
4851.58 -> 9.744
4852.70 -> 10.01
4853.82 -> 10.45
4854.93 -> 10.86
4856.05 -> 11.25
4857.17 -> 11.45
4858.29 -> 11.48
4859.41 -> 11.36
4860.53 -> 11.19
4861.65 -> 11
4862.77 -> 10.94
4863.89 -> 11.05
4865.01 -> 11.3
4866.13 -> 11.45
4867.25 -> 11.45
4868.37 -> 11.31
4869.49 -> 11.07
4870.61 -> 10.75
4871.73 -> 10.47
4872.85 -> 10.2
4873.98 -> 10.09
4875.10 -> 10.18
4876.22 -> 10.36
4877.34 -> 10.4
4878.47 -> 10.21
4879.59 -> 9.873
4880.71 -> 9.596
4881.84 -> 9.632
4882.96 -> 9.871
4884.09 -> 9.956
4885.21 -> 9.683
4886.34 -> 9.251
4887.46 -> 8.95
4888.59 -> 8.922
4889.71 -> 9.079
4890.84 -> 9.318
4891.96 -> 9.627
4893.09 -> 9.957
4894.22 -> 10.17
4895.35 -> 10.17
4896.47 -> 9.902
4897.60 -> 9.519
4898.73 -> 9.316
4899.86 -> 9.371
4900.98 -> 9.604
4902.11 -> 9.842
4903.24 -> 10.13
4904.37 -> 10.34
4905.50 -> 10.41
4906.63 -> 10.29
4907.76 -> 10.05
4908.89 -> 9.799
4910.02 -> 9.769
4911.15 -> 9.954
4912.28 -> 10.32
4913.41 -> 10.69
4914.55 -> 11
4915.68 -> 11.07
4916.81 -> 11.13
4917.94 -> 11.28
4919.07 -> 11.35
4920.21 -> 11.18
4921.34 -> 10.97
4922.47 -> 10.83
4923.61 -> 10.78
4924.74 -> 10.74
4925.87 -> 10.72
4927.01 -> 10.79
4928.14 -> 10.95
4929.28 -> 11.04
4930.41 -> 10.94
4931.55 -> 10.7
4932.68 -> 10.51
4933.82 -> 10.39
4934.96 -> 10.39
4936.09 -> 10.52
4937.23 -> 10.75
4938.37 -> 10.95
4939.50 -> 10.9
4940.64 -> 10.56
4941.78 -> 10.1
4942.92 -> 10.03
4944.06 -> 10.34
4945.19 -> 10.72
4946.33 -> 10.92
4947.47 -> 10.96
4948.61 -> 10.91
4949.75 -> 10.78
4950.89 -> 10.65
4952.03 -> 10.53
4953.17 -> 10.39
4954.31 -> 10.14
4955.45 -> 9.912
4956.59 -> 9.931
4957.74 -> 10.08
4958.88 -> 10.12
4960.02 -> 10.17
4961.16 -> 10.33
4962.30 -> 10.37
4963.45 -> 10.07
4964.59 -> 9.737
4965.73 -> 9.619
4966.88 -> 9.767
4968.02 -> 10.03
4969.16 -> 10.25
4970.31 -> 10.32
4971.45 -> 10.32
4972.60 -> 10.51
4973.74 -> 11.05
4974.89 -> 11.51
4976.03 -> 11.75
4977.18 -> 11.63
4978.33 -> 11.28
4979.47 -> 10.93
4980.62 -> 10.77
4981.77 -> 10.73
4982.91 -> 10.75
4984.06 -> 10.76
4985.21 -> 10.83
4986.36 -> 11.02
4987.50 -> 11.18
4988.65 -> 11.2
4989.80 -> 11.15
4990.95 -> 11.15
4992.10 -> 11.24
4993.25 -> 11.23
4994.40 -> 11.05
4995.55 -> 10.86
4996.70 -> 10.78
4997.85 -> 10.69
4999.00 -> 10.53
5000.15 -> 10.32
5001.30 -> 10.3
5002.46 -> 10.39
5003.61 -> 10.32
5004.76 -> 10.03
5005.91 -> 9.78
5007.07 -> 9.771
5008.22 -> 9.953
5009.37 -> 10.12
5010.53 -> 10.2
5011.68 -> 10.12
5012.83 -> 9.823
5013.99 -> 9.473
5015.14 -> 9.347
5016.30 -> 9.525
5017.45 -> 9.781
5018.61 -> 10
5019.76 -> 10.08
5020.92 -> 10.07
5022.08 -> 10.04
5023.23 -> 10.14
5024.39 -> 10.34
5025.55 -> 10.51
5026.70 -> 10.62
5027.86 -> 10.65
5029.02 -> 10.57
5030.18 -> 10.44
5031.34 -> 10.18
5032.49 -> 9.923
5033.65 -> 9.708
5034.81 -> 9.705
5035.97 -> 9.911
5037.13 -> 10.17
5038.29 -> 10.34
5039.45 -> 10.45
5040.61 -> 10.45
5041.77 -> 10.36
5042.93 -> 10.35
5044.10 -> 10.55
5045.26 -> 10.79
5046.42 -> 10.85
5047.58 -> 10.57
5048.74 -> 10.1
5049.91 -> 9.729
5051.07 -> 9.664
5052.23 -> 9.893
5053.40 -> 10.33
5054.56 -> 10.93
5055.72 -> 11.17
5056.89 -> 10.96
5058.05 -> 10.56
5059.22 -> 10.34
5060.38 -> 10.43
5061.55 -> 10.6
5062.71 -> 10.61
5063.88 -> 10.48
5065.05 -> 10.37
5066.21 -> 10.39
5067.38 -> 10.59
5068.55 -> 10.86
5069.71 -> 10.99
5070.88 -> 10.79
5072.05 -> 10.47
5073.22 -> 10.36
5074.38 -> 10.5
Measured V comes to 1.3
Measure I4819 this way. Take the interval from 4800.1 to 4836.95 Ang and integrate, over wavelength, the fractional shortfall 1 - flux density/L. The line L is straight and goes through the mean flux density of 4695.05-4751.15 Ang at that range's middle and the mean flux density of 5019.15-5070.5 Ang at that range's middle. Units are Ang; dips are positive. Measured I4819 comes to -1.1 Ang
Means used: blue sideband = 8.49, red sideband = 10.4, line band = 9.33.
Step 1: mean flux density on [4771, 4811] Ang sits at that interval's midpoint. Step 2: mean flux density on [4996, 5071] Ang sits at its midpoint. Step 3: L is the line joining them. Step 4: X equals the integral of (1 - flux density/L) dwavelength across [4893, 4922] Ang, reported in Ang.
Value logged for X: -1.8 Ang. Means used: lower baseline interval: 9.18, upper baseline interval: 10.3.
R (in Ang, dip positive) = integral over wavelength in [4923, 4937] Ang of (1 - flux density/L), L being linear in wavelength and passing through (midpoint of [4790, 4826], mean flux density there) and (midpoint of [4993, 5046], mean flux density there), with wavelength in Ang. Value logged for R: -1.4 Ang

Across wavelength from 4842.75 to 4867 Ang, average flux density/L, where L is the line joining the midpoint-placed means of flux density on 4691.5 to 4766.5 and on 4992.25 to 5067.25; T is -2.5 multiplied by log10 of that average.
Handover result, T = -0.15 mag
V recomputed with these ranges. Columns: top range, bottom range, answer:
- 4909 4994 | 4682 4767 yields 1.38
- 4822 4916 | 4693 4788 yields 1.24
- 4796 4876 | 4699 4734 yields 1.21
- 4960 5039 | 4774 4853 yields 1.18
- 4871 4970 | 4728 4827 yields 1.24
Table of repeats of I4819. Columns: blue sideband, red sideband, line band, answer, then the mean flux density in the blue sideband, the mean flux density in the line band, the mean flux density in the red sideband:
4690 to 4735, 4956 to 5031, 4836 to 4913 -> -4.4 Ang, 8.56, 10.2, 10.4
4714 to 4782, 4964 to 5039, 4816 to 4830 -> -1.0 Ang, 8.46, 9.67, 10.4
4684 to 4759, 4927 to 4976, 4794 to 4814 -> 0.5 Ang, 8.42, 8.91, 10.5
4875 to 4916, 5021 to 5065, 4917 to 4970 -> -2.5 Ang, 9.9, 10.5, 10.4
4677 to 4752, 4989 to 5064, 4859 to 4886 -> -3.4 Ang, 8.39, 10.5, 10.3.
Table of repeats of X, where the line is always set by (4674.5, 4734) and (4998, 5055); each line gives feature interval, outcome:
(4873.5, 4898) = -0.9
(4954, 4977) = -1.1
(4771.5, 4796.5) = -1.2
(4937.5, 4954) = -1.5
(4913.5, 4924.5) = -1.6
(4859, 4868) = -1.8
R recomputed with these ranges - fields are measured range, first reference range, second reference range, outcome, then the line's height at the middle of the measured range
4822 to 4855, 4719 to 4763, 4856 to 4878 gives 0.62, 10.3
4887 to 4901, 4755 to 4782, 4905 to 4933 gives 1.18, 10.4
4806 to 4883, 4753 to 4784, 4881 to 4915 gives -4.65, 9.46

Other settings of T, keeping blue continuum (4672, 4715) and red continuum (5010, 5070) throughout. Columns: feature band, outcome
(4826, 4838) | -0.11 mag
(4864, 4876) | -0.14 mag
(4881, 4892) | 0.02 mag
